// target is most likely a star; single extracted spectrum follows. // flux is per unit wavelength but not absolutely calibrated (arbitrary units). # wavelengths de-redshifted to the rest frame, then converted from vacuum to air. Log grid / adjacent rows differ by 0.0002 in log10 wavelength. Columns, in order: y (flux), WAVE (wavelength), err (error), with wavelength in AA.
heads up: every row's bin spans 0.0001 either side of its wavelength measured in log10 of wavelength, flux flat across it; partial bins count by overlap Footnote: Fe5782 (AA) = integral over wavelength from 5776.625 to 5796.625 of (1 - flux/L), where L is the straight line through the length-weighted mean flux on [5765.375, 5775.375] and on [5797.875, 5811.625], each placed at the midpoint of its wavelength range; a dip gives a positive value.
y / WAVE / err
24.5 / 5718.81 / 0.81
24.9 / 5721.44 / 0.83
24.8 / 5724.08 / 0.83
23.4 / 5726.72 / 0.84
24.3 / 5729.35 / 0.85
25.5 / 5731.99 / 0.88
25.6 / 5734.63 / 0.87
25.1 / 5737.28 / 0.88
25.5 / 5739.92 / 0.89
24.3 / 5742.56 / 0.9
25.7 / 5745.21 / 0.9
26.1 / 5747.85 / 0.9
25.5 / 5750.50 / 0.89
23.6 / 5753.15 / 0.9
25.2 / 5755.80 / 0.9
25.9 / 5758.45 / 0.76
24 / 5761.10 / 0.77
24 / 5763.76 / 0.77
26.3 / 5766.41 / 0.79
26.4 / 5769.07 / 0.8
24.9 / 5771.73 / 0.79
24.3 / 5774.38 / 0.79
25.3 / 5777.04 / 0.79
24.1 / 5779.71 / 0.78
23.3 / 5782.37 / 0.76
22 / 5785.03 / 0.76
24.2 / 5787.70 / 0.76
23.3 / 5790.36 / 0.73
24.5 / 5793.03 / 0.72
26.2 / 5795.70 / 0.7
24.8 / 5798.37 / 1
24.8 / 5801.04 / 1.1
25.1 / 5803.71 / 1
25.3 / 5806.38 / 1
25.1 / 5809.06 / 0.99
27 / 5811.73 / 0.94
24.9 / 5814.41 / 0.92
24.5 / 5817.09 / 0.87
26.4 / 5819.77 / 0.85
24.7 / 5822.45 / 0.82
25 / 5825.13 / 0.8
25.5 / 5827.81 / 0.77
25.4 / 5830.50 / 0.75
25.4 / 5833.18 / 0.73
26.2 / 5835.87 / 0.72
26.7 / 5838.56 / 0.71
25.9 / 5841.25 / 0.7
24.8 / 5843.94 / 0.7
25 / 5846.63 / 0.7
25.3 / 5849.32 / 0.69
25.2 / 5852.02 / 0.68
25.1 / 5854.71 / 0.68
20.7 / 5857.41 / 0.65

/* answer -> 1.1 AA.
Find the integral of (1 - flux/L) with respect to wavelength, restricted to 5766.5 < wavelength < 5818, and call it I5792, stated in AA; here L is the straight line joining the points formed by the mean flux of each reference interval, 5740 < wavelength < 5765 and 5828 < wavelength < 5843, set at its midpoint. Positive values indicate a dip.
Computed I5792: 1.2 AA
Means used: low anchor 25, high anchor 25.8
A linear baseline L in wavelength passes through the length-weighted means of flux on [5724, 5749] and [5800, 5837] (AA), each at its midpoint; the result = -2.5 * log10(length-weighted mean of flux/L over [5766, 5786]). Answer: 0.03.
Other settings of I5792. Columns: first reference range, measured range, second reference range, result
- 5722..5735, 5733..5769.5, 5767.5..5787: -1.0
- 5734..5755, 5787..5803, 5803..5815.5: 0.5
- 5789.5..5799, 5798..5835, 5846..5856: -0.6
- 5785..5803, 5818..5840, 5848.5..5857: -0.9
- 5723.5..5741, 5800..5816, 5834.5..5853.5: 0.0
